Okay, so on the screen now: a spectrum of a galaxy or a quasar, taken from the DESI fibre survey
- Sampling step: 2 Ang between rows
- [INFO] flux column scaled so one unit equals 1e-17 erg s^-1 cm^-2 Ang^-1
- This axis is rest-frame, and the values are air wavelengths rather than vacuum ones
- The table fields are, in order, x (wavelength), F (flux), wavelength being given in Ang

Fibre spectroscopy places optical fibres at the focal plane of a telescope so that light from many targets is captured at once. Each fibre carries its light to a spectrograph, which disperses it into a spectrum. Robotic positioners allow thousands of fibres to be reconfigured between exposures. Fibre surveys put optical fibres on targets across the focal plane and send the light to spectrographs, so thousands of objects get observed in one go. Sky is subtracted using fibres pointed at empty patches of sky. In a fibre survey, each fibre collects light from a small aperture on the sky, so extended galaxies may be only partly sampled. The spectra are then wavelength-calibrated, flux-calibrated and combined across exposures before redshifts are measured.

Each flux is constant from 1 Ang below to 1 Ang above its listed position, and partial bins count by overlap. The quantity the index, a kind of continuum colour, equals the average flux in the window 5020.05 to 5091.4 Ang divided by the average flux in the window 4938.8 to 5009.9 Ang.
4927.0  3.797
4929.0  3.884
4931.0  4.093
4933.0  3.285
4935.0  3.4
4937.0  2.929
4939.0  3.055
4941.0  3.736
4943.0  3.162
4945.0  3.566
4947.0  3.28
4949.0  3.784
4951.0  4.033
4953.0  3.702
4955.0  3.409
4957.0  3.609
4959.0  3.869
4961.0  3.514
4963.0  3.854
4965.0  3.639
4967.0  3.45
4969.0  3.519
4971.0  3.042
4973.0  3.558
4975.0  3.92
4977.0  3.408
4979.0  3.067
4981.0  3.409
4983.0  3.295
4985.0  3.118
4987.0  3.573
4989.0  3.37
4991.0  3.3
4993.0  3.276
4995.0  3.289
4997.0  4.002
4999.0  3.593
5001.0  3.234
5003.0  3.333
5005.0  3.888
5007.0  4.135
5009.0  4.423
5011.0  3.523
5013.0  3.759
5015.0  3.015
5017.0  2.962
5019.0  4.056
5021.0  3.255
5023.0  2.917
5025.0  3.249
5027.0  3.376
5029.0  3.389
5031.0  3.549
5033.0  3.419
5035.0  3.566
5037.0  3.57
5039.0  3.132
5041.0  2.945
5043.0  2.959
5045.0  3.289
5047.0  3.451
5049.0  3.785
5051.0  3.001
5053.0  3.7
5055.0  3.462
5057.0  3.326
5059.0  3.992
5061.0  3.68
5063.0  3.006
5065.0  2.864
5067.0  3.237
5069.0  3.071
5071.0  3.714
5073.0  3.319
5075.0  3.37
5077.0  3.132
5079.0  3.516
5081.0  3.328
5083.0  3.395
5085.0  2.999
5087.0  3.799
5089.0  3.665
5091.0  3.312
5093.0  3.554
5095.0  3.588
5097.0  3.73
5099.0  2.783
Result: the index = 0.9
